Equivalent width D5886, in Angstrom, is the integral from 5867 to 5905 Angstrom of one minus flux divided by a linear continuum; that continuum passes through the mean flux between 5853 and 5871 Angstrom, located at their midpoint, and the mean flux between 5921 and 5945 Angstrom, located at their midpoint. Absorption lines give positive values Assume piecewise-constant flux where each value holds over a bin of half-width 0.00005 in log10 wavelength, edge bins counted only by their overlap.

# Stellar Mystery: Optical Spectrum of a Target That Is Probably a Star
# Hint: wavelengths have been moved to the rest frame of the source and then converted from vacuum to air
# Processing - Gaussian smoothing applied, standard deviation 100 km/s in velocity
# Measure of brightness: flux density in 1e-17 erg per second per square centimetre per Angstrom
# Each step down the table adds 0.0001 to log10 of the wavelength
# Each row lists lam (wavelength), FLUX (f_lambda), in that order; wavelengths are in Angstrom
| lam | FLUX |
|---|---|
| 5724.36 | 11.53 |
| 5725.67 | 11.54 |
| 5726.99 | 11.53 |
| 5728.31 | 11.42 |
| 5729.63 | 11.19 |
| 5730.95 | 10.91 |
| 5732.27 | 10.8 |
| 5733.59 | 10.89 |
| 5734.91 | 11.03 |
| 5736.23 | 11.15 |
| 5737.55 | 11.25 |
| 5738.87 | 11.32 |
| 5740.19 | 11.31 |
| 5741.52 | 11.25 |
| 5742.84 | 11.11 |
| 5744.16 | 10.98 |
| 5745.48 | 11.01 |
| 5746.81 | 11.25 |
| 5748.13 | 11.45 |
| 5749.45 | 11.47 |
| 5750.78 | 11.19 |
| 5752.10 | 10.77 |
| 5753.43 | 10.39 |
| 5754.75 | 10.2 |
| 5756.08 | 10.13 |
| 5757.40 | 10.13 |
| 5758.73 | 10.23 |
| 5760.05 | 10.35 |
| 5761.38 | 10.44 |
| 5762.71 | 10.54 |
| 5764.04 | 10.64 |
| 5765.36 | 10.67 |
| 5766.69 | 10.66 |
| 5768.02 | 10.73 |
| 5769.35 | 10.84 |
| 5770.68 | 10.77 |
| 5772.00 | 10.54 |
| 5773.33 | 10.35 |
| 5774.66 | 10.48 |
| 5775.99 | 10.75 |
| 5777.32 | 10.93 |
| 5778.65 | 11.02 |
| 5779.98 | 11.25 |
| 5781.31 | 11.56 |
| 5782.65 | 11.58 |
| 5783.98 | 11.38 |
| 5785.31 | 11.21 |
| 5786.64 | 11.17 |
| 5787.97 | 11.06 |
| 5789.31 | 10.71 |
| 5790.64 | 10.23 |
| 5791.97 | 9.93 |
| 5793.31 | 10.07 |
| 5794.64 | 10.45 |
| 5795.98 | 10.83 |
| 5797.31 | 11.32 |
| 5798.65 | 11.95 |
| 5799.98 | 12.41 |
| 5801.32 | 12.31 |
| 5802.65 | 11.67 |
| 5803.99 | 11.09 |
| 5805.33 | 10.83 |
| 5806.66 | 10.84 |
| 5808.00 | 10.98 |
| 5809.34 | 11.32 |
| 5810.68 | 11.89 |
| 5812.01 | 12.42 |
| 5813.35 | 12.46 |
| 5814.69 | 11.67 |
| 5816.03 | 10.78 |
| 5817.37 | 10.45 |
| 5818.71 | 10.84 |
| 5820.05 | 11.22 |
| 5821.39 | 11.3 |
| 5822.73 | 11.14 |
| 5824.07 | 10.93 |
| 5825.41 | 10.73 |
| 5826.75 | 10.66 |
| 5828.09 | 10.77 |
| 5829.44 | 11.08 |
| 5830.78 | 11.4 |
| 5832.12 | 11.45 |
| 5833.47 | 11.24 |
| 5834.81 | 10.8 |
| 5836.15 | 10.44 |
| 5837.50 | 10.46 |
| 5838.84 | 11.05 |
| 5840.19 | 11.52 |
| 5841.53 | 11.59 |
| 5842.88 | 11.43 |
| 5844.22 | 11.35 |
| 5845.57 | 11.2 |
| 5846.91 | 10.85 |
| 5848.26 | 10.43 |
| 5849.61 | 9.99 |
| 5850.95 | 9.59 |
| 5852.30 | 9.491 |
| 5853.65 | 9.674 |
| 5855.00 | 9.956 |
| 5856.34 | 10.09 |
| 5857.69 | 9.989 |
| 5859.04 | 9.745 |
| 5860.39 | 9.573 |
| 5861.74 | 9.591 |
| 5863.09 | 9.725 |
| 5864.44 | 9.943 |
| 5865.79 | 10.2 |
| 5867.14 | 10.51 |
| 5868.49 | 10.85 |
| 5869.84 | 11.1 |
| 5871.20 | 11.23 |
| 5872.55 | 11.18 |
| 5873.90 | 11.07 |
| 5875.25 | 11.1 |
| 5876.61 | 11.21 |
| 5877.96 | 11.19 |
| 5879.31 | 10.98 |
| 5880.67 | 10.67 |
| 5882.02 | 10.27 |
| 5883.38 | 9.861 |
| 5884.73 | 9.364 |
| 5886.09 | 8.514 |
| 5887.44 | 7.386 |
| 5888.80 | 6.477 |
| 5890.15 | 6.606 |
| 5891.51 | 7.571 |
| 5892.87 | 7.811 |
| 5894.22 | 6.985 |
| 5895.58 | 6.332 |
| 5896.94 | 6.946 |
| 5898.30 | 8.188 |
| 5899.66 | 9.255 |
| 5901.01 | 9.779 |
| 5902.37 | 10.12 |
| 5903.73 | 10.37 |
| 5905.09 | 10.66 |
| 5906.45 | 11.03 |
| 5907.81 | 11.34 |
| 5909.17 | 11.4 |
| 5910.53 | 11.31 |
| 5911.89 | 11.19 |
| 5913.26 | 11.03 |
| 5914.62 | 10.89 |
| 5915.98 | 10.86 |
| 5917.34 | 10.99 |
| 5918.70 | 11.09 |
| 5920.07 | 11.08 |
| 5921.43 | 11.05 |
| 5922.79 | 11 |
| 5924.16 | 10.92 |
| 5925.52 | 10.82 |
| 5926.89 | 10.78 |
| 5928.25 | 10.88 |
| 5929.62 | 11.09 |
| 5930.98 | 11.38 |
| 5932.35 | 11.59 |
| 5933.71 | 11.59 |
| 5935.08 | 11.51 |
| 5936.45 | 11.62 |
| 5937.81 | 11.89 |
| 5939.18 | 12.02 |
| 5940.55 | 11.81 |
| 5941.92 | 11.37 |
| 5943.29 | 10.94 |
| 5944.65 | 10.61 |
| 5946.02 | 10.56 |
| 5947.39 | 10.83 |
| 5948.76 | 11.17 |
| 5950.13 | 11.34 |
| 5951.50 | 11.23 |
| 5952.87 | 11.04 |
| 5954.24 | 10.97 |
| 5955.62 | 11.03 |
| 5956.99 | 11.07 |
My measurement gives 3.9 Angstrom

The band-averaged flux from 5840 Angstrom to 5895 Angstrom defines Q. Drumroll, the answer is 9.93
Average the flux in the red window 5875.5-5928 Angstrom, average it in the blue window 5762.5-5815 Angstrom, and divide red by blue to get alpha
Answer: 0.89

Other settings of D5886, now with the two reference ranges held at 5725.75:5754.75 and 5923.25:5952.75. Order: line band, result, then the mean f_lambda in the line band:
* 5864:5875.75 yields 0.4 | 10.8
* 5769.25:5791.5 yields 0.4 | 10.9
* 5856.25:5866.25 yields 1.2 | 9.83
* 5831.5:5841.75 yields 0.1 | 11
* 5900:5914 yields 0.5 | 10.8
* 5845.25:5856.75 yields 1.1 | 10.1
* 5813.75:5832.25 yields 0.2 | 11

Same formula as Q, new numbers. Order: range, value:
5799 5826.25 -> 11.4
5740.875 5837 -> 11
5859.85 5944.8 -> 10.3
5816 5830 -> 10.9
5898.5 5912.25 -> 10.6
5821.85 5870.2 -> 10.6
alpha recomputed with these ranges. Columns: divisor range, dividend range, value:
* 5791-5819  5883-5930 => 0.86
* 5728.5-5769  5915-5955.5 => 1.03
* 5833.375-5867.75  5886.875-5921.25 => 0.91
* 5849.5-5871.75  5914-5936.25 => 1.10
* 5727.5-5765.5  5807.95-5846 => 1.03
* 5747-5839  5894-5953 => 0.98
